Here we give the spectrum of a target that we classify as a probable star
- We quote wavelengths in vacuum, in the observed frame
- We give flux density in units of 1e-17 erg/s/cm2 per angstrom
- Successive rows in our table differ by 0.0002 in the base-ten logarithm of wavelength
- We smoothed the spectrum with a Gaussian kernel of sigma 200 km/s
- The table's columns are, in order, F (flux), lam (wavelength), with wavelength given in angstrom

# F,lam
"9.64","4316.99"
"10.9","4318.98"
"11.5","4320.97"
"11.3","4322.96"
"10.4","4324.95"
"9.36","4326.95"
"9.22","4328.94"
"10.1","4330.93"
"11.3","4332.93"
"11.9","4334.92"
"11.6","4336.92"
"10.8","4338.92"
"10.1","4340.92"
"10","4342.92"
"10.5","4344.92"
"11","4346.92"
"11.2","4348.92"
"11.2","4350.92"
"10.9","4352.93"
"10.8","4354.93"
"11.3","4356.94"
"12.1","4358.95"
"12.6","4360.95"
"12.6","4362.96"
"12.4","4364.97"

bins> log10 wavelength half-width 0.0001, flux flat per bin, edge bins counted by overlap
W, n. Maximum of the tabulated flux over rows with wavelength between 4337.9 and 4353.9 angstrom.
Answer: 11.2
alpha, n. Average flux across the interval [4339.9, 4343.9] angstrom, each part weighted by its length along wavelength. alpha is 10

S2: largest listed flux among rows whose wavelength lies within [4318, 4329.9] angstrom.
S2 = 11.5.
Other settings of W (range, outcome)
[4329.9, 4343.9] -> 11.9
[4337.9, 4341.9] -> 10.8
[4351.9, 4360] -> 12.1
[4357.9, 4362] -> 12.6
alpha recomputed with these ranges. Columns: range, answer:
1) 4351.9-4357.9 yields 11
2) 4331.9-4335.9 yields 11.6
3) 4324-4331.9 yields 9.76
